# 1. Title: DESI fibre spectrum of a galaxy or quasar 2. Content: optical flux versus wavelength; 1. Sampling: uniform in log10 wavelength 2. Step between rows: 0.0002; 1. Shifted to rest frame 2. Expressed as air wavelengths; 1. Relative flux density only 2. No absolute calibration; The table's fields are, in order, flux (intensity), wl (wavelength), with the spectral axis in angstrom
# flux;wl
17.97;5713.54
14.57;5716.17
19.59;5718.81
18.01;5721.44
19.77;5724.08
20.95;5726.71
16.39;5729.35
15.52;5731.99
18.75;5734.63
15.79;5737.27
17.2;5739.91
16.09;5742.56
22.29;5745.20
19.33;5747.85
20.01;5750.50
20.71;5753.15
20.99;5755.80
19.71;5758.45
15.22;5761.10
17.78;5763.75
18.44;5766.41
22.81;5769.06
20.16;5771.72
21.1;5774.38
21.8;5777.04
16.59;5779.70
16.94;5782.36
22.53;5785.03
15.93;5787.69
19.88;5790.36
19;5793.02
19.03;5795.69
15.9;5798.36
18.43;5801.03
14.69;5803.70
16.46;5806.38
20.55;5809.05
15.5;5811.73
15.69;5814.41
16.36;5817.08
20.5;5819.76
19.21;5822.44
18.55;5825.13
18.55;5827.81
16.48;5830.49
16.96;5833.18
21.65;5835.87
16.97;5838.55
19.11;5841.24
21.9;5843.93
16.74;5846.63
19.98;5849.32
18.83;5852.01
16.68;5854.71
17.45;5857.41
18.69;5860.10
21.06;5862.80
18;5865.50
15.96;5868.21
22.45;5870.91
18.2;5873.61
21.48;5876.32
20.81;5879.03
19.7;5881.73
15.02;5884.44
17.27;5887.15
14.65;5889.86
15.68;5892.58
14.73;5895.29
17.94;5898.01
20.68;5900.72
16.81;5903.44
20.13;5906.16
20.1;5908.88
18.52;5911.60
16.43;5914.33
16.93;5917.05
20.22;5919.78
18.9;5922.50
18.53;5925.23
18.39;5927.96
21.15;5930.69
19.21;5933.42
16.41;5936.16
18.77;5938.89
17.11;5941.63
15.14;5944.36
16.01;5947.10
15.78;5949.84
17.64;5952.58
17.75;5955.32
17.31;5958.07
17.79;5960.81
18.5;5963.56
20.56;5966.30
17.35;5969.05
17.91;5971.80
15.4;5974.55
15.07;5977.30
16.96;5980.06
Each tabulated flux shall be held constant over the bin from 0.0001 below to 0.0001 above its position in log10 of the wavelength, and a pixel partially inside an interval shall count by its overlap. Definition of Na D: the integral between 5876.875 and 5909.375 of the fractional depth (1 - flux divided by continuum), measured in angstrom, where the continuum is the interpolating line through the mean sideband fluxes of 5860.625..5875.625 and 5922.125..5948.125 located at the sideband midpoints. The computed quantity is 1.6 angstrom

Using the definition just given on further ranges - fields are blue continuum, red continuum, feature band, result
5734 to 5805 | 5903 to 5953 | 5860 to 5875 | -0.63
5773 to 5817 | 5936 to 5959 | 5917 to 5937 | -2.16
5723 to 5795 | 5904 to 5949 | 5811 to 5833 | 1.22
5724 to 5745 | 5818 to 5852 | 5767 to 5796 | -2.20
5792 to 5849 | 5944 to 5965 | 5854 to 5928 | -3.10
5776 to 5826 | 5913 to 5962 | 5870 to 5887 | -1.41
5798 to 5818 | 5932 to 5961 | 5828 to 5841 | -1.03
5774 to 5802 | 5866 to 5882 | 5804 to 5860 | 3.14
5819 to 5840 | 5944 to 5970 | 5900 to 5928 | -1.29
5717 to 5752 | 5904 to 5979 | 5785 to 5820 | 1.13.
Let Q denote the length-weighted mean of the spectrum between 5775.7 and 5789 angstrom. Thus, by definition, 18.8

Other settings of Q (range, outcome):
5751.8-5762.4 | 19.2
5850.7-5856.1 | 17.7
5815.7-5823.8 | 18.7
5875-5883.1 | 20.7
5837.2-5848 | 18.7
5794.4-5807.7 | 16.9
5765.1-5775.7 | 20.6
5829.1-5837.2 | 18.4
